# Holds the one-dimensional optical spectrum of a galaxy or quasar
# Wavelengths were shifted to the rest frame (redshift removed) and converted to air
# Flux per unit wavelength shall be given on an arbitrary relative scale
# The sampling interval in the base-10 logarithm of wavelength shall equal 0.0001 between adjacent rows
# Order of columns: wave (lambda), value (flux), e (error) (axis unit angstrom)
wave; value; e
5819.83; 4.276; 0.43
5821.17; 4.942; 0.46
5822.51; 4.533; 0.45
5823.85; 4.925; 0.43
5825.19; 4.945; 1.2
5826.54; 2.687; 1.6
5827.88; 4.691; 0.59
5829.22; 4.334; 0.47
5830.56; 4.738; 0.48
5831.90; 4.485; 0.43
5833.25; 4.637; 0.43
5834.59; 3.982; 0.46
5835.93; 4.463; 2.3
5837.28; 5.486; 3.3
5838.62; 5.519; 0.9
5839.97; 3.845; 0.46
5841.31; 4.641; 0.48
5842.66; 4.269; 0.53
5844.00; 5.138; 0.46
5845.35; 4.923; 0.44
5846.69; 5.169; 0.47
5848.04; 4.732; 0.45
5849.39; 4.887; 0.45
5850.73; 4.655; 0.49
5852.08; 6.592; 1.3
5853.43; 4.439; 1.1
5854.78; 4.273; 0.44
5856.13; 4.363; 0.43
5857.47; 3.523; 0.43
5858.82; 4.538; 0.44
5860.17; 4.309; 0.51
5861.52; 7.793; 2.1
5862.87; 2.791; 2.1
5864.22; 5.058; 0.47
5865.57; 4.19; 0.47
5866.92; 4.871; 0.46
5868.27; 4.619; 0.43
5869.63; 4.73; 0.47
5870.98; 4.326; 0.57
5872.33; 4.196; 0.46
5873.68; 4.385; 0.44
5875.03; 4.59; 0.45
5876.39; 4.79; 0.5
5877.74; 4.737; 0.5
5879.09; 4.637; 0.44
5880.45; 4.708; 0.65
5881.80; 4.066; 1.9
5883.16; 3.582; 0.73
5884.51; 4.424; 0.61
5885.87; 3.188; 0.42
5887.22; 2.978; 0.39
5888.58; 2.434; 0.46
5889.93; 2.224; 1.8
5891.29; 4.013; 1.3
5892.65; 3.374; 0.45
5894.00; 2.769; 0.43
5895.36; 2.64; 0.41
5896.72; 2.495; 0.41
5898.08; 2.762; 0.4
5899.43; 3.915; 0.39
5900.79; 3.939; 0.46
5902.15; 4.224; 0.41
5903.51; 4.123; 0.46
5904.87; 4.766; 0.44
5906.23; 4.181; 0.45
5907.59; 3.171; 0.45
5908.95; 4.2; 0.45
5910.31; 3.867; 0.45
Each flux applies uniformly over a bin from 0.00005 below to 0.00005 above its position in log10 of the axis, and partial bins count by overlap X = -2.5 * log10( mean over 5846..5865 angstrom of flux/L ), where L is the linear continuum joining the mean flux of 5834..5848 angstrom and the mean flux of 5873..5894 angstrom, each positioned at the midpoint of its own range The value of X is -0.08 mag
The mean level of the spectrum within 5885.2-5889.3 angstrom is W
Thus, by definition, 2.86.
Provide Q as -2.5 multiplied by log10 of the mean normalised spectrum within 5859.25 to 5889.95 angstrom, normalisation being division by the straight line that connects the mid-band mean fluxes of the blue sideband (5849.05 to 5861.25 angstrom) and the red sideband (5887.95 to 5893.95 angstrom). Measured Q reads -0.13 mag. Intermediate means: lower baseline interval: 4.72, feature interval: 4.29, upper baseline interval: 2.99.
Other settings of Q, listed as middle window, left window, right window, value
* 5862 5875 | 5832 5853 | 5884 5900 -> -0.13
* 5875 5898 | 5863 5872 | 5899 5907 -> 0.21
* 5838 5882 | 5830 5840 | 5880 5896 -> -0.16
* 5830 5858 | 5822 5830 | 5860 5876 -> -0.05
